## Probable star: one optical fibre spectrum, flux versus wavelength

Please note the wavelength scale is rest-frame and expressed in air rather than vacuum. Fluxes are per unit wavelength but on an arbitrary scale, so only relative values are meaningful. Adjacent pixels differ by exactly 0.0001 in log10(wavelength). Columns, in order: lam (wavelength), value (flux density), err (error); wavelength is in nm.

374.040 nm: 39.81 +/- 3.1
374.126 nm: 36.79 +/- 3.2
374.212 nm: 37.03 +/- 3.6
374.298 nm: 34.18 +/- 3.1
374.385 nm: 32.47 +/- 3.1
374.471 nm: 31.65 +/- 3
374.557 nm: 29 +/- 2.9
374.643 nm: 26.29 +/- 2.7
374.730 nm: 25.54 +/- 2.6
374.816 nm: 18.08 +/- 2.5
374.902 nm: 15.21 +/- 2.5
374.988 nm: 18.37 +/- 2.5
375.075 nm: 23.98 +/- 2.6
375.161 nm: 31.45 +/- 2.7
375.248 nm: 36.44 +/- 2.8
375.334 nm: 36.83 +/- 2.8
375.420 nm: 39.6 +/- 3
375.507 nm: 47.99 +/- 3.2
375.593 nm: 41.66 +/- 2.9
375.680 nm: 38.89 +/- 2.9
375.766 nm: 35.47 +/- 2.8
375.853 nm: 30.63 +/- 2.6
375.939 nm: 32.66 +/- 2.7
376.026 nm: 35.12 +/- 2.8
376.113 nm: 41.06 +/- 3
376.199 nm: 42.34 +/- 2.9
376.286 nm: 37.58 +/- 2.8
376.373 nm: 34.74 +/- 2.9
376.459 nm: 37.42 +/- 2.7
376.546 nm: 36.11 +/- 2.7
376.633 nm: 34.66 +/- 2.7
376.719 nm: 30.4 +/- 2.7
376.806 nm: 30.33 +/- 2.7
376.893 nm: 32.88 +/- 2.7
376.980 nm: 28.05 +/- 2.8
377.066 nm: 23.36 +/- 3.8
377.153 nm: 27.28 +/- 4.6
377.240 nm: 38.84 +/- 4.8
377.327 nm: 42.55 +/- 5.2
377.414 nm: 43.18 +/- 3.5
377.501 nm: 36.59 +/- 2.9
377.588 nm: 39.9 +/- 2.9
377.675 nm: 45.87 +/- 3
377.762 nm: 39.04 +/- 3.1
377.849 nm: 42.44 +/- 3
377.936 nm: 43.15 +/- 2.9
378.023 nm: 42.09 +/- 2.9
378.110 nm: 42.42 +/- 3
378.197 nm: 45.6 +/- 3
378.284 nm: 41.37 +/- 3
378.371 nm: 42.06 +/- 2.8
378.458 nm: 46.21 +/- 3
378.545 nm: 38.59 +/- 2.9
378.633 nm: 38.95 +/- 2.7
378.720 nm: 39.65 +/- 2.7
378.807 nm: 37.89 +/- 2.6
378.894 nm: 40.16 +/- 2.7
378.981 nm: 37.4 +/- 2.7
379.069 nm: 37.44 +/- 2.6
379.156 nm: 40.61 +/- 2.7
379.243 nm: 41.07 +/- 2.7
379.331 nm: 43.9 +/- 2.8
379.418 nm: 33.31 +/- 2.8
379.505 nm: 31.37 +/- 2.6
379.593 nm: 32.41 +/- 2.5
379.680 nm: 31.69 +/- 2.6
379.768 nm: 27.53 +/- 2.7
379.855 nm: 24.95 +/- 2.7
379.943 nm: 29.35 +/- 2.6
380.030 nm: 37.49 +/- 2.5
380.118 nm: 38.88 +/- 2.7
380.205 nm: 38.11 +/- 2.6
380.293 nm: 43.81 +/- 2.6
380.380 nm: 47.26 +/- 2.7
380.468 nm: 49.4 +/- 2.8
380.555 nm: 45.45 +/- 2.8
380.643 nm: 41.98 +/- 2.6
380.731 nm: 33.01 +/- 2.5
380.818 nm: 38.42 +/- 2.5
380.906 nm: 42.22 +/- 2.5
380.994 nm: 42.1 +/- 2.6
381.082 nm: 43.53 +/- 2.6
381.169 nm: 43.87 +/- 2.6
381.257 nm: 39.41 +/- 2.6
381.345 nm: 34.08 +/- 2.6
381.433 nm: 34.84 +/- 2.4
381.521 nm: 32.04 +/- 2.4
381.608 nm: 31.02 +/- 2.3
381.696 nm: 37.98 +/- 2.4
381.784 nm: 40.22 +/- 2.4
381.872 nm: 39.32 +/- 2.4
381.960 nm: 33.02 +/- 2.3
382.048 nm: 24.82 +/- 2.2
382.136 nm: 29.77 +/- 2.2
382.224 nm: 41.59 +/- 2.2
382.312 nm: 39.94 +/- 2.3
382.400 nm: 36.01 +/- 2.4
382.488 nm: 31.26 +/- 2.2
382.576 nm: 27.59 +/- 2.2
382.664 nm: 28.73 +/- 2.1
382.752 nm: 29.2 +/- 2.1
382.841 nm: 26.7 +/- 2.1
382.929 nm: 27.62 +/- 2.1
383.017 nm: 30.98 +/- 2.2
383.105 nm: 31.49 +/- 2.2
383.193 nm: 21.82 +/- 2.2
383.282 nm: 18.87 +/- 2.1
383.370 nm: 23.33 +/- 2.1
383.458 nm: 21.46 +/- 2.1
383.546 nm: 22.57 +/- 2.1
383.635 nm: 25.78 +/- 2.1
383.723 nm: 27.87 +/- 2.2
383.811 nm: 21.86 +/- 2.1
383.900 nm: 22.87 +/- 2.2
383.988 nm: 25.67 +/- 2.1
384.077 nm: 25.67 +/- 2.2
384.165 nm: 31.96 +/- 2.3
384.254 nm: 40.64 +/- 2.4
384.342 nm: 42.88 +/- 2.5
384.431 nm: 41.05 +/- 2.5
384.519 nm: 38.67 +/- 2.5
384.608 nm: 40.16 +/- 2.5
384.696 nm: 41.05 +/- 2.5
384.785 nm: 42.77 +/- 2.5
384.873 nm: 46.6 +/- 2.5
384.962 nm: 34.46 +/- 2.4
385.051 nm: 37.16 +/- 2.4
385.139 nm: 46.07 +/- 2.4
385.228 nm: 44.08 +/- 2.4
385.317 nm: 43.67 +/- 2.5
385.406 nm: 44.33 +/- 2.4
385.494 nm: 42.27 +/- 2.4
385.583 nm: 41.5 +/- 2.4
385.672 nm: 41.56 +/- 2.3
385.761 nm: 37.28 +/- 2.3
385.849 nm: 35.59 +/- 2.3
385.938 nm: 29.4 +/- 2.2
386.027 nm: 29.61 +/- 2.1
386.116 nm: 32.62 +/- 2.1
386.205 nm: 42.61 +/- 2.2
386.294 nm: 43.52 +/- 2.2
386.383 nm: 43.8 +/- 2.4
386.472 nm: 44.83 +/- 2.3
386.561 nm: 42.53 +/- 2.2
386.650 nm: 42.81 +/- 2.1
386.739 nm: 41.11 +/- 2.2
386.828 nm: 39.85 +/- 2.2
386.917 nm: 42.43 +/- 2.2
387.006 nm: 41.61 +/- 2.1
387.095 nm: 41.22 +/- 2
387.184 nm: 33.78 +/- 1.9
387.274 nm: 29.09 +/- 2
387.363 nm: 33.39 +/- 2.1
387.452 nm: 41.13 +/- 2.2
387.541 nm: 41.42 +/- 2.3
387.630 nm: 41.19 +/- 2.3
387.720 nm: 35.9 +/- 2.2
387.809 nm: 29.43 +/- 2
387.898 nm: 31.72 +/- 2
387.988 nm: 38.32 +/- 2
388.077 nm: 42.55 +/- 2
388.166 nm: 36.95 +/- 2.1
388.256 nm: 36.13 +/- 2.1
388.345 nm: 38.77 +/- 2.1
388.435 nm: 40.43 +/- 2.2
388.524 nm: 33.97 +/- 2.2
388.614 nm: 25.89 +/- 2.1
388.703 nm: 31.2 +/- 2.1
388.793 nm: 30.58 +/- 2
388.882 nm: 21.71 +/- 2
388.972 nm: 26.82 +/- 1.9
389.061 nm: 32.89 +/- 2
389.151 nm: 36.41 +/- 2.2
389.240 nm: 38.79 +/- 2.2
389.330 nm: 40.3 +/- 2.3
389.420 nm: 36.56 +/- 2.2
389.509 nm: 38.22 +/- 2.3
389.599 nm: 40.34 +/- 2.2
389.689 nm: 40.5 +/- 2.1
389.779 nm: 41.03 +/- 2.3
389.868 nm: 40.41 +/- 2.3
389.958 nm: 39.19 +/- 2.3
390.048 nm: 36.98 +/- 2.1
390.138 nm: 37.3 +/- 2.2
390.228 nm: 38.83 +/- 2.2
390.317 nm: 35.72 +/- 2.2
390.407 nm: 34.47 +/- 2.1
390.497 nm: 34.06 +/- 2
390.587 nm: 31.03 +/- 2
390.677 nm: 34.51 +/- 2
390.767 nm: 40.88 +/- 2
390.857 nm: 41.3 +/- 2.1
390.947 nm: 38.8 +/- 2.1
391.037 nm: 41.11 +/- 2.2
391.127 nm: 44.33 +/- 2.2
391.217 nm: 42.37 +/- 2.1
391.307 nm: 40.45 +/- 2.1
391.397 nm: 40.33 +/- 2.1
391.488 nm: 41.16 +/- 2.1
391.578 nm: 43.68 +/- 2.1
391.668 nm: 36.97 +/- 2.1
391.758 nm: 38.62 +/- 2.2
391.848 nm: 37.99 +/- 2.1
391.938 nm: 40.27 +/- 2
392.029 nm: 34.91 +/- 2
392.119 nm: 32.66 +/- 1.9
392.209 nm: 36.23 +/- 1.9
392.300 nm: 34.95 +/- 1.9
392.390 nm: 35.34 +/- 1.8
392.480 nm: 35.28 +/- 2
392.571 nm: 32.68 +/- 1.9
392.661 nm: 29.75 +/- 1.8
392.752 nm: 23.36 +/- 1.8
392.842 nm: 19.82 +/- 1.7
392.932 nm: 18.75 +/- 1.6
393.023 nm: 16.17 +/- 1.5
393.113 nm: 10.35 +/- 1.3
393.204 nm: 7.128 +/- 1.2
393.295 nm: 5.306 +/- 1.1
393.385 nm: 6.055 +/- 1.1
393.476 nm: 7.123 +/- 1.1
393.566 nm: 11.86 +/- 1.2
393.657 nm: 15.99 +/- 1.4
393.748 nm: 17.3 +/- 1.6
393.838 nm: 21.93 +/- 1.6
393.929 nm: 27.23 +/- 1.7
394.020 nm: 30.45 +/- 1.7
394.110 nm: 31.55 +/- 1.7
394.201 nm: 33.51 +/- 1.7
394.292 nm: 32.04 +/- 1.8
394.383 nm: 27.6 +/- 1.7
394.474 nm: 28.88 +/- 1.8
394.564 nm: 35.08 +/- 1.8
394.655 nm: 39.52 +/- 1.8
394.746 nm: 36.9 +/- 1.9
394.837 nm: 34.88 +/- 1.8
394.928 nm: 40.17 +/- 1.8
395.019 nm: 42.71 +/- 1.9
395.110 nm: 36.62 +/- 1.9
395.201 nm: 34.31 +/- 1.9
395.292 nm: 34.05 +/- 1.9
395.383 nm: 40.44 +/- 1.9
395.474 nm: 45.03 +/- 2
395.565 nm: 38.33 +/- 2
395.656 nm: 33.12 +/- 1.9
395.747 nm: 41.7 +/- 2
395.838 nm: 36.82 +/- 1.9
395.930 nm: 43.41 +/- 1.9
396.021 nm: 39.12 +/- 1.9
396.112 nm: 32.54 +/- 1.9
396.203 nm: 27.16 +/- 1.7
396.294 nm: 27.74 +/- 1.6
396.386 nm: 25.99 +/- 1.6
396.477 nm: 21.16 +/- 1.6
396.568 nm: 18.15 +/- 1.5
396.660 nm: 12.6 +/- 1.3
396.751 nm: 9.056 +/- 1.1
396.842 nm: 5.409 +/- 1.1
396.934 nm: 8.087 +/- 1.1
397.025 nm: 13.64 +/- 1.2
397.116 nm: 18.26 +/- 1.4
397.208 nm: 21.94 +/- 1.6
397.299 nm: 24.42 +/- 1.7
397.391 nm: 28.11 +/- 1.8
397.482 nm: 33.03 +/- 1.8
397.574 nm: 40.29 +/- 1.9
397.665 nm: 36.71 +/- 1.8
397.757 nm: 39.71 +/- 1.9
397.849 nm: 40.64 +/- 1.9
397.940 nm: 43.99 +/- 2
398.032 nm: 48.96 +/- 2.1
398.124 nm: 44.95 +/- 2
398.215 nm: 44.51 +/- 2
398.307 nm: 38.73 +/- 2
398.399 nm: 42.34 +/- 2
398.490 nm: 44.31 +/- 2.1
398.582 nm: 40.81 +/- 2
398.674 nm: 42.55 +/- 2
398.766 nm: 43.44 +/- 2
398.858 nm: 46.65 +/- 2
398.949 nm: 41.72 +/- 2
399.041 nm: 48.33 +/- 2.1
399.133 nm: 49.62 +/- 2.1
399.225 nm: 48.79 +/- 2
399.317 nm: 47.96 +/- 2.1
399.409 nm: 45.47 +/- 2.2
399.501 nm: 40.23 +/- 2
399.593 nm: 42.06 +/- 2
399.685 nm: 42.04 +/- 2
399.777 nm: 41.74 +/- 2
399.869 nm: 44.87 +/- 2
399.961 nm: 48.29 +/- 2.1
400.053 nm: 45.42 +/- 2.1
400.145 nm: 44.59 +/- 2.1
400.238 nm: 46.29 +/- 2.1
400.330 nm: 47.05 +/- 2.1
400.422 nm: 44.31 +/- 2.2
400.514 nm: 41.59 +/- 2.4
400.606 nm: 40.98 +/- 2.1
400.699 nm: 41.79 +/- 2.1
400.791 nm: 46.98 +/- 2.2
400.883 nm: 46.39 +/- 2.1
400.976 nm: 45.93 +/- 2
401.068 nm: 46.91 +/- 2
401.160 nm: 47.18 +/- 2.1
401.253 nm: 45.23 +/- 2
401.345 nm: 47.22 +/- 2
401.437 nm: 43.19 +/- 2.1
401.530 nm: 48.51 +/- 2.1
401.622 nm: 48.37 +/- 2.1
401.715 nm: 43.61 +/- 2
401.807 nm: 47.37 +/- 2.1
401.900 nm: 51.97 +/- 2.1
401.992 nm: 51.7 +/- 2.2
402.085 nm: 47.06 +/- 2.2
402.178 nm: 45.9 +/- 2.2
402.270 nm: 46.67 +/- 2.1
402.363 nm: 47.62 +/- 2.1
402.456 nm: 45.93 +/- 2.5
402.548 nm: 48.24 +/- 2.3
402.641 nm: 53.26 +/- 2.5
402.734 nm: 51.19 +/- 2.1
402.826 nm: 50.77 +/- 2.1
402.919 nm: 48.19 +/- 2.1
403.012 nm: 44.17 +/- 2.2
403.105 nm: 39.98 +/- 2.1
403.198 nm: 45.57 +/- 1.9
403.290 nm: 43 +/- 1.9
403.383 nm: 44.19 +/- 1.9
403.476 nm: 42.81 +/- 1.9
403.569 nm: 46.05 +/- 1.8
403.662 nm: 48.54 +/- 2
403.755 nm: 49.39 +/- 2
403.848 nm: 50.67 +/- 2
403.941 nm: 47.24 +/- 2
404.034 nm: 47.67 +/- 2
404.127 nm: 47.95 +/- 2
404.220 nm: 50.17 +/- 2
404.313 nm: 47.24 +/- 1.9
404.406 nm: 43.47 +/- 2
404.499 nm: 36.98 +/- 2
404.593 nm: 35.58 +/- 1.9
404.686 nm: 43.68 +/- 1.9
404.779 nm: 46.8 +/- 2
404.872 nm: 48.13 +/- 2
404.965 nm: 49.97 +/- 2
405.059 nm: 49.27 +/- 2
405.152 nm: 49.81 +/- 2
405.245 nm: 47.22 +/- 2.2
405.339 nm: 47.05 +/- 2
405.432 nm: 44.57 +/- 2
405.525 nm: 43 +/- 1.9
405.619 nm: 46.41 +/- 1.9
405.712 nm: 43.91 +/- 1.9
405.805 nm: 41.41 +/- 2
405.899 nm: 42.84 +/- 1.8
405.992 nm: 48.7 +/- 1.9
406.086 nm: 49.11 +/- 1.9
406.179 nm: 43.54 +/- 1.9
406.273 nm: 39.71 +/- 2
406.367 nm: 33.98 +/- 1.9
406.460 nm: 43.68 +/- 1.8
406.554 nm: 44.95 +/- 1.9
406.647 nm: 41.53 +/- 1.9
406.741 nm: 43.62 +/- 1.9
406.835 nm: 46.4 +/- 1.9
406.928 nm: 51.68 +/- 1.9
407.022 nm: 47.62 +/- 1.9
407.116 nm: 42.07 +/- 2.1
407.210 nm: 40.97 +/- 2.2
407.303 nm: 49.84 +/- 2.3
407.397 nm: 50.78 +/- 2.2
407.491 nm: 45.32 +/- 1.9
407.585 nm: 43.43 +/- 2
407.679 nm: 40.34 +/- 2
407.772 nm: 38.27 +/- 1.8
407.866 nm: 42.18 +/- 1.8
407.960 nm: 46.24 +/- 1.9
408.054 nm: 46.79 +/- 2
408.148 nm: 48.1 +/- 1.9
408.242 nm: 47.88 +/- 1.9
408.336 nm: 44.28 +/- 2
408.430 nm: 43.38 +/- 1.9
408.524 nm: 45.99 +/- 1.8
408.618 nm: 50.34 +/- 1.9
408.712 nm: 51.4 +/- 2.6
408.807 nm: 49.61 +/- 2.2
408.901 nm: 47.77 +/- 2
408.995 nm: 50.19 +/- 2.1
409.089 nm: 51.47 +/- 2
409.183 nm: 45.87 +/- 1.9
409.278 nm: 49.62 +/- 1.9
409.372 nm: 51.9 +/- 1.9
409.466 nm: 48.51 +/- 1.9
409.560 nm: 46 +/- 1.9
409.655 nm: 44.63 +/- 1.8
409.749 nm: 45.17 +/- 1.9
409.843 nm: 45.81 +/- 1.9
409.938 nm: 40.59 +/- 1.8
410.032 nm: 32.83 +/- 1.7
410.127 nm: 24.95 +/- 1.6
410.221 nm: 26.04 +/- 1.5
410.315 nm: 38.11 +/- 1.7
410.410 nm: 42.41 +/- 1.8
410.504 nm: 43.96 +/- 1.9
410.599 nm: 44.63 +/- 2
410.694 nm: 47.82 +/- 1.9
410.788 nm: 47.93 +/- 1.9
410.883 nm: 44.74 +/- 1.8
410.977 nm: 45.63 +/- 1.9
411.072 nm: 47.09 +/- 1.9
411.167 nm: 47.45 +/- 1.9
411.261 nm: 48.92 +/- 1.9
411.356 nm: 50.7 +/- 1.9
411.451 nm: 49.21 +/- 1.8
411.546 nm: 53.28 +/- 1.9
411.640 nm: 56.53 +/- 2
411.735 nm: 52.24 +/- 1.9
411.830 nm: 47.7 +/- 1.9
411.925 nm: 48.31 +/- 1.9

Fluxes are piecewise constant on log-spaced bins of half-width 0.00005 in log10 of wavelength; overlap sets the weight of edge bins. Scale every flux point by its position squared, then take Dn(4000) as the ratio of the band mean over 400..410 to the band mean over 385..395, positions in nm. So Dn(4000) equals 1.4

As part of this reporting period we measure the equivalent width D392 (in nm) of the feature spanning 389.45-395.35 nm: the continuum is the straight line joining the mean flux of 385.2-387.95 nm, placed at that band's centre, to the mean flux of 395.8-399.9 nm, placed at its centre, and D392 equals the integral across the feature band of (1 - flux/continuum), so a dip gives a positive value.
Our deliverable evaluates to 0.76 nm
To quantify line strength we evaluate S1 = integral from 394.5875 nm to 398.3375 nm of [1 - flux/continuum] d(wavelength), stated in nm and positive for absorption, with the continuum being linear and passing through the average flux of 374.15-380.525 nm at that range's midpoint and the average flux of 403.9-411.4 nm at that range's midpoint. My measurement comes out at 0.85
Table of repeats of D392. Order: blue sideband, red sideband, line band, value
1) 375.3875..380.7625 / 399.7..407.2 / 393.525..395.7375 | 0.55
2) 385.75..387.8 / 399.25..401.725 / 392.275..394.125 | 0.93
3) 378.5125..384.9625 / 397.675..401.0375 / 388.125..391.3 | 0.20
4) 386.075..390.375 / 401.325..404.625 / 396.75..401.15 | 0.46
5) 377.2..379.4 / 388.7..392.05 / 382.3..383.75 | 0.45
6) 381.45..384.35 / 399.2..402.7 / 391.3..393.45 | 0.53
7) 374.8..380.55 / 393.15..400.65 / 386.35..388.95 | -0.12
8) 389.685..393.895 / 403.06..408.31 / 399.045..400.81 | -0.25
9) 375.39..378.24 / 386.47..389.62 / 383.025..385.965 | 0.20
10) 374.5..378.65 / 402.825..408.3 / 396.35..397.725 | 0.69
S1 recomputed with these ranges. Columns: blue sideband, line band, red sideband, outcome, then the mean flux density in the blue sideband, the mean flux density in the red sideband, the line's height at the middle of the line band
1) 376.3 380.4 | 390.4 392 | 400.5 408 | 0.09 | 37.4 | 45.7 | 41.5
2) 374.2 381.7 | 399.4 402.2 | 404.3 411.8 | -0.15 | 36.4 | 45.3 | 43.1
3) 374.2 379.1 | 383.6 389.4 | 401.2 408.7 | 0.36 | 35.7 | 45.9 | 39.3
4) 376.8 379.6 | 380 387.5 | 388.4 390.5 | 0.16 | 38.5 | 35.5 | 37.1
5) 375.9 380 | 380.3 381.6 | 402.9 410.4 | -0.09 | 37.1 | 44.9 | 37.9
